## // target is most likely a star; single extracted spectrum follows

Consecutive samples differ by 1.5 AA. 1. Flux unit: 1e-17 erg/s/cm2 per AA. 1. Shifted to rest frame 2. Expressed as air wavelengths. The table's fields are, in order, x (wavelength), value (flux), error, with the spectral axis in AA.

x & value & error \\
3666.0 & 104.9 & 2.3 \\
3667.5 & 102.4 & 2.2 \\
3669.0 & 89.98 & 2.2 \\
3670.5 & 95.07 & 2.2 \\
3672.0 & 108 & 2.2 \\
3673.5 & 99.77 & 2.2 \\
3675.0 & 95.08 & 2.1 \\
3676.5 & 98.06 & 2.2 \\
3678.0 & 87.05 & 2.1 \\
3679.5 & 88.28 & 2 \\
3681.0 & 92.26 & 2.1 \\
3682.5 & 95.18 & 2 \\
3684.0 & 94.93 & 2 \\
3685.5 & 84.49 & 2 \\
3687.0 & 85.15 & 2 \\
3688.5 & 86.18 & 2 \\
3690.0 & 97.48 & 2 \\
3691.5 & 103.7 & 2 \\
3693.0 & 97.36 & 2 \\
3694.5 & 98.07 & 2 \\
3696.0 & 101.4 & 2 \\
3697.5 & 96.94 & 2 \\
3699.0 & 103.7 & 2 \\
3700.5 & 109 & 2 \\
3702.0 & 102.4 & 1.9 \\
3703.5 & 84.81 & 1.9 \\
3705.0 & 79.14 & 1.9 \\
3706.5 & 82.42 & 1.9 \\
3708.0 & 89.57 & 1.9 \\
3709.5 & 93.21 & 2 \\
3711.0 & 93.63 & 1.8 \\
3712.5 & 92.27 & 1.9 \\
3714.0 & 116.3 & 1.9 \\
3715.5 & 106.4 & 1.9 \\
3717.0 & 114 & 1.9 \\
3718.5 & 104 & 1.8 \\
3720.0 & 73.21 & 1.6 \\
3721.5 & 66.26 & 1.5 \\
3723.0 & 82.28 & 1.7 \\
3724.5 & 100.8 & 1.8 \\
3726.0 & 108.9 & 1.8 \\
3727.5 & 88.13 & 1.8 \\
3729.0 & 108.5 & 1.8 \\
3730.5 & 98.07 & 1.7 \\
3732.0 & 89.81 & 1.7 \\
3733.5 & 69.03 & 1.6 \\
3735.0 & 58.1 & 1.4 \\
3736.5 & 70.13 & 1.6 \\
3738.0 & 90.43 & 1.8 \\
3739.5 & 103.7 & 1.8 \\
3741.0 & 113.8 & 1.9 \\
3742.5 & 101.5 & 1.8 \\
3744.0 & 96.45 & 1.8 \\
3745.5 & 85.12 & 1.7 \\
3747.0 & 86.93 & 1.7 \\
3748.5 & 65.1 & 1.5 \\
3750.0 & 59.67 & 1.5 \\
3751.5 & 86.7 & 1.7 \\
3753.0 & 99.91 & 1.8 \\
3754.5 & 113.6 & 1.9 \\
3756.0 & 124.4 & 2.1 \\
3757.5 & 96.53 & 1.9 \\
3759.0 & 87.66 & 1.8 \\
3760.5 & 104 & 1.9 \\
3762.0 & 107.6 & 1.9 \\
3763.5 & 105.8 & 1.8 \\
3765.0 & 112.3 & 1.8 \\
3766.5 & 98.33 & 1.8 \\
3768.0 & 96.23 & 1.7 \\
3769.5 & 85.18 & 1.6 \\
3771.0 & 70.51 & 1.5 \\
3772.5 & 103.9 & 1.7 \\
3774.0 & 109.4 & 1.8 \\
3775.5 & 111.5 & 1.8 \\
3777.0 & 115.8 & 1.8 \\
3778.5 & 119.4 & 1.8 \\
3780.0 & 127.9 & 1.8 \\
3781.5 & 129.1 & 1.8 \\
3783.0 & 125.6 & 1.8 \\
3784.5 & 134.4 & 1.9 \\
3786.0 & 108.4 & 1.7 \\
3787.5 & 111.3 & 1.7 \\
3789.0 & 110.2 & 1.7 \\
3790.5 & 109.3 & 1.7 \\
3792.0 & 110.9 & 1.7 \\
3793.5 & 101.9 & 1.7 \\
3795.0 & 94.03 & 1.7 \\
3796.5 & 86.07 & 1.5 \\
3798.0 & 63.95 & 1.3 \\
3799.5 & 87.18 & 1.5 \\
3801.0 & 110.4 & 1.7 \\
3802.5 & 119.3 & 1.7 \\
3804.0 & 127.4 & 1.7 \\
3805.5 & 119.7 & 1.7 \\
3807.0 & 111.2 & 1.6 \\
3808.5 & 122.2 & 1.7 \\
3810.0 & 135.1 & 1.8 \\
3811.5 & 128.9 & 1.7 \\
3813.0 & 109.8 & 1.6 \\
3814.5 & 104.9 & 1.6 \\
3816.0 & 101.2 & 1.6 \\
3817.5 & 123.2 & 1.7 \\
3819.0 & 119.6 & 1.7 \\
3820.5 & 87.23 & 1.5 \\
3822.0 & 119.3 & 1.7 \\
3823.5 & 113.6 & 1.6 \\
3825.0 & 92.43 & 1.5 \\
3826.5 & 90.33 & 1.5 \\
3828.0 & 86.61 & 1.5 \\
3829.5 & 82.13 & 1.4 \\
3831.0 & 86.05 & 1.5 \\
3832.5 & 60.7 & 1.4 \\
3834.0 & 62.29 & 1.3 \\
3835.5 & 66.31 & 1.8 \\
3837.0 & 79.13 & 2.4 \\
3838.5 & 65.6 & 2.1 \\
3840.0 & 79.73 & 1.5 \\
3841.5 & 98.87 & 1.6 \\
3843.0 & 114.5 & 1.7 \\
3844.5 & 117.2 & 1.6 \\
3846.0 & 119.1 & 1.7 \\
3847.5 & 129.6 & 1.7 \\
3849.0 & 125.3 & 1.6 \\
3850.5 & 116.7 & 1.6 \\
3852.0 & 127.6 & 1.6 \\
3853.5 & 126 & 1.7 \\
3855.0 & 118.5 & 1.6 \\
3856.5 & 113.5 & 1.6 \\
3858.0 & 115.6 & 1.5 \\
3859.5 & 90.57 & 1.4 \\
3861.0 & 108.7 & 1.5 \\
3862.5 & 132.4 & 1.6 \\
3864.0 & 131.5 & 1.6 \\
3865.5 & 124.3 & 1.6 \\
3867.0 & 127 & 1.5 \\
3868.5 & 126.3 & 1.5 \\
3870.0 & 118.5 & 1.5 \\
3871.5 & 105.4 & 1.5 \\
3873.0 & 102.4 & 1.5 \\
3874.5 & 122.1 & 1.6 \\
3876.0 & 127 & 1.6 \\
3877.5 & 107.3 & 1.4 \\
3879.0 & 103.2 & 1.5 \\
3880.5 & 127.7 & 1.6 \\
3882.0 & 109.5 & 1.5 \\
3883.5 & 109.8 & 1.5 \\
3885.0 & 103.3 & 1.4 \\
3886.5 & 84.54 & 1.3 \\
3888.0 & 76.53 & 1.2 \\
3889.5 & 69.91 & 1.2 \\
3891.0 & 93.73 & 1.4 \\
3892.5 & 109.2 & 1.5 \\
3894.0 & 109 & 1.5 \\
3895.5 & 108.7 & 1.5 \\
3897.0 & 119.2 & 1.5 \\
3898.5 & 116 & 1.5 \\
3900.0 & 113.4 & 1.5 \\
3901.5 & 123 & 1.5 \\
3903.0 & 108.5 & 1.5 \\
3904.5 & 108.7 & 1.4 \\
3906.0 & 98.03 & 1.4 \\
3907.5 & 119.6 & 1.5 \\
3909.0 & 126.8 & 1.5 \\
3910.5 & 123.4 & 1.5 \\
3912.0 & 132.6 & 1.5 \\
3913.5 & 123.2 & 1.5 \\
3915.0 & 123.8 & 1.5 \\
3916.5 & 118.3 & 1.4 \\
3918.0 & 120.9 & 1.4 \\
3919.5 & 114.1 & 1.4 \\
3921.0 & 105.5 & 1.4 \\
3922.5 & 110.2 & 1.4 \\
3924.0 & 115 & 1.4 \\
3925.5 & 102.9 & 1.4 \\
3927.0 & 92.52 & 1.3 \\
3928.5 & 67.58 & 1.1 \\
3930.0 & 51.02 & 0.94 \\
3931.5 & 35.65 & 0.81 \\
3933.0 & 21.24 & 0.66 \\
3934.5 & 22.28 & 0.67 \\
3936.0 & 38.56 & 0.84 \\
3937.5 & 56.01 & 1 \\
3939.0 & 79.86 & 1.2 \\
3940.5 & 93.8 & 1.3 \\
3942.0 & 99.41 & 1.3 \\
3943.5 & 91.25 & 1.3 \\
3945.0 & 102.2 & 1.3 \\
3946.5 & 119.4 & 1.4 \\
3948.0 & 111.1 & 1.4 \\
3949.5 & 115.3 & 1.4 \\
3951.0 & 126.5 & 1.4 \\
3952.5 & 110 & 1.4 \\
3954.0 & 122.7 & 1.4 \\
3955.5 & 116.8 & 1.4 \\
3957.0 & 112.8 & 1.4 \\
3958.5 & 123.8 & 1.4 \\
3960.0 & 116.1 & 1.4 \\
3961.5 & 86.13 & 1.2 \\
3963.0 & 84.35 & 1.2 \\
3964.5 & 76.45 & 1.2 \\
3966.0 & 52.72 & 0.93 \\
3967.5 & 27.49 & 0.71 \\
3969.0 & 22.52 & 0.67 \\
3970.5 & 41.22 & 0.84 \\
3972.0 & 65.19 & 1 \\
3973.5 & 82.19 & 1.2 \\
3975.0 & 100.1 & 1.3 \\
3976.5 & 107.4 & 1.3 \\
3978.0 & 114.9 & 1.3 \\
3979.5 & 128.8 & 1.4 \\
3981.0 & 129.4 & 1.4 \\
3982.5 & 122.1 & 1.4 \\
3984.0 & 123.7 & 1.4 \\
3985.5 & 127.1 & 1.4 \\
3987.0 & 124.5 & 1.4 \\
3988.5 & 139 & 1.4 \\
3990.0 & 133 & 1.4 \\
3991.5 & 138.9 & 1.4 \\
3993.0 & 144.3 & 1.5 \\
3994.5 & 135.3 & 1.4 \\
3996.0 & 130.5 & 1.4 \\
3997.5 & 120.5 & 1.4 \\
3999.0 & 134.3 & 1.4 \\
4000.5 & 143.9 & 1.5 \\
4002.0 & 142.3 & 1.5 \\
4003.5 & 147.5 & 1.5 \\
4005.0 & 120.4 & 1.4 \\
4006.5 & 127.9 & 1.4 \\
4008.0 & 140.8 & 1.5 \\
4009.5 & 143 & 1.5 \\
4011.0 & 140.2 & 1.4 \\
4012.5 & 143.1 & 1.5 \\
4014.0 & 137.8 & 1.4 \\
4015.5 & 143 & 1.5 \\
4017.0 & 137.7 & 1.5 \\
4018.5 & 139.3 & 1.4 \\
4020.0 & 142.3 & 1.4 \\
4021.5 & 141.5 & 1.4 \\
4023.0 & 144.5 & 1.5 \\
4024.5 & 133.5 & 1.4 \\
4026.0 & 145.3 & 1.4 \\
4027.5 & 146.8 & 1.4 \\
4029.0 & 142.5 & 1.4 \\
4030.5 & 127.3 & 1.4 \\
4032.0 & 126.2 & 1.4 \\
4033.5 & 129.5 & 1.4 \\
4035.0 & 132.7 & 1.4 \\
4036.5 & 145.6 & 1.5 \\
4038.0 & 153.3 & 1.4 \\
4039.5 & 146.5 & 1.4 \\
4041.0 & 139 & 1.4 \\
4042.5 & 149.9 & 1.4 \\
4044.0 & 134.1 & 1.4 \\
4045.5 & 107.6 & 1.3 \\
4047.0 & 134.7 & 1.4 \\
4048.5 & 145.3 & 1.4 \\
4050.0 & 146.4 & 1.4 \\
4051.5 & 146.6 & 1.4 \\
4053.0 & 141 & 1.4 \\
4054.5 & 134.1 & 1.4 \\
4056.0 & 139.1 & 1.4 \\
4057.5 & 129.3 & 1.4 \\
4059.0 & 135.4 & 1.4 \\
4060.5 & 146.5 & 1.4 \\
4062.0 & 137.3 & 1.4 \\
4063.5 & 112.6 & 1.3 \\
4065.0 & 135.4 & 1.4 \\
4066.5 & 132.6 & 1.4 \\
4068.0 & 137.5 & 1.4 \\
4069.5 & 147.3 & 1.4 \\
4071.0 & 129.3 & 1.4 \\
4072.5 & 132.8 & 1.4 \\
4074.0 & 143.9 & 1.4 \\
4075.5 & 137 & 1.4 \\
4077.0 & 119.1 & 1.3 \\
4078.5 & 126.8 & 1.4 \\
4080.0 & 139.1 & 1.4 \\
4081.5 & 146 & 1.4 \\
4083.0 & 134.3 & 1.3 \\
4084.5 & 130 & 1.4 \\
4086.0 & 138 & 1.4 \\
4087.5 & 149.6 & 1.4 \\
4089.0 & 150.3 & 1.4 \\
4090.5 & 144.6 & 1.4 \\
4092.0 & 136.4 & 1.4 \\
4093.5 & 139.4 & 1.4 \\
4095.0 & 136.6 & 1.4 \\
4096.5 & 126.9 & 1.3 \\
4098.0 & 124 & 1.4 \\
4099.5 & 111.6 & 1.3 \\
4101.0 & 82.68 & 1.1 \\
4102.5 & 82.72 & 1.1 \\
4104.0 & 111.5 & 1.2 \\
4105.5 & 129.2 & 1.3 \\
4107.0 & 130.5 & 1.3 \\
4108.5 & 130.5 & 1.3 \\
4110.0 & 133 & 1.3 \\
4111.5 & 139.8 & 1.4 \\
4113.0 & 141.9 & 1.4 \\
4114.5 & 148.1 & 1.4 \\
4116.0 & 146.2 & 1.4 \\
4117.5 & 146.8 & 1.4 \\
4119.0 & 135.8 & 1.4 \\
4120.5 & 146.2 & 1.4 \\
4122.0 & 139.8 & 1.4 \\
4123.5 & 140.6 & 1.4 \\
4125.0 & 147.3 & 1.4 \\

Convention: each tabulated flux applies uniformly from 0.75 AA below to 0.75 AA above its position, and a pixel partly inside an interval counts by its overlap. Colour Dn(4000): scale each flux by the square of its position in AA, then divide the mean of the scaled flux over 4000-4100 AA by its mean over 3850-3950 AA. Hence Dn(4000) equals 1.4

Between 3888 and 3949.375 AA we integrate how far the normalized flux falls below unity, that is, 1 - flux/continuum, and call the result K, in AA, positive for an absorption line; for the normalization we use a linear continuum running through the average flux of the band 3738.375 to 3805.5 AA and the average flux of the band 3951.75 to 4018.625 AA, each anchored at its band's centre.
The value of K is 7.7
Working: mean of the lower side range 103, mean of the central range 97.3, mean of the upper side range 115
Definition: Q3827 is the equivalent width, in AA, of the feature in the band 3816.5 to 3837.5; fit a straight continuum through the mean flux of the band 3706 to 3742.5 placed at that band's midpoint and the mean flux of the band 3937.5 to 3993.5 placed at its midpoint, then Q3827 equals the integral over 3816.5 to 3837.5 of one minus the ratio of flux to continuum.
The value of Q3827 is 1.2 AA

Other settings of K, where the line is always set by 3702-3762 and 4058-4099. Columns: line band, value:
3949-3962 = 0.6 AA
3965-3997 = 5.1 AA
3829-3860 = 1.9 AA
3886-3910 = 1.6 AA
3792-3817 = -1.6 AA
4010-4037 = -2.1 AA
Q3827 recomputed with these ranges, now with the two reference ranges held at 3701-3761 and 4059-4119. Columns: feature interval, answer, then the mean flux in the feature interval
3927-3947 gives 8.26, 67.8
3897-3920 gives -1.20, 118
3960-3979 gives 7.17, 74.2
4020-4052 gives -3.14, 139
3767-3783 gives -1.71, 108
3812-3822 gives -0.70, 109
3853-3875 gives -2.09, 117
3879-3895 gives 1.47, 99.6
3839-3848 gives -0.27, 108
